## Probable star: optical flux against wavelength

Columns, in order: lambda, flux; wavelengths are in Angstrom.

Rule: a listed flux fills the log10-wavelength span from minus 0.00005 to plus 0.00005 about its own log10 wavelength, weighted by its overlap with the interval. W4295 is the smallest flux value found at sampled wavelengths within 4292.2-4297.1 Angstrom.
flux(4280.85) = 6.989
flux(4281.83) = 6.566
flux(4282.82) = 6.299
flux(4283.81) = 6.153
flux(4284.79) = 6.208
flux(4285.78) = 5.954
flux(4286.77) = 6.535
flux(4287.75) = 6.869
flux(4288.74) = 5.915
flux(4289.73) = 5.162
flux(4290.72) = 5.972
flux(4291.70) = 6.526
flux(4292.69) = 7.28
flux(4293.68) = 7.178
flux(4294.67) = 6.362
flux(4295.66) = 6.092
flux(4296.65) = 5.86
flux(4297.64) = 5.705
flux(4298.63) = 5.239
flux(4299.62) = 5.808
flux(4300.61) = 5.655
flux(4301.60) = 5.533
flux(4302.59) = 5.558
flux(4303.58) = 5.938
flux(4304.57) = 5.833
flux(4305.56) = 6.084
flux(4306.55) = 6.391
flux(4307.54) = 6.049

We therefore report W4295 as 5.86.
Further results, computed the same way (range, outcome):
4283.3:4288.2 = 5.954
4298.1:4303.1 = 5.239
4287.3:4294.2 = 5.162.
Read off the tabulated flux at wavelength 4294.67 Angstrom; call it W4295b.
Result 6.362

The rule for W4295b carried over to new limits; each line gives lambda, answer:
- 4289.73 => 5.162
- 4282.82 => 6.299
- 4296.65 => 5.86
